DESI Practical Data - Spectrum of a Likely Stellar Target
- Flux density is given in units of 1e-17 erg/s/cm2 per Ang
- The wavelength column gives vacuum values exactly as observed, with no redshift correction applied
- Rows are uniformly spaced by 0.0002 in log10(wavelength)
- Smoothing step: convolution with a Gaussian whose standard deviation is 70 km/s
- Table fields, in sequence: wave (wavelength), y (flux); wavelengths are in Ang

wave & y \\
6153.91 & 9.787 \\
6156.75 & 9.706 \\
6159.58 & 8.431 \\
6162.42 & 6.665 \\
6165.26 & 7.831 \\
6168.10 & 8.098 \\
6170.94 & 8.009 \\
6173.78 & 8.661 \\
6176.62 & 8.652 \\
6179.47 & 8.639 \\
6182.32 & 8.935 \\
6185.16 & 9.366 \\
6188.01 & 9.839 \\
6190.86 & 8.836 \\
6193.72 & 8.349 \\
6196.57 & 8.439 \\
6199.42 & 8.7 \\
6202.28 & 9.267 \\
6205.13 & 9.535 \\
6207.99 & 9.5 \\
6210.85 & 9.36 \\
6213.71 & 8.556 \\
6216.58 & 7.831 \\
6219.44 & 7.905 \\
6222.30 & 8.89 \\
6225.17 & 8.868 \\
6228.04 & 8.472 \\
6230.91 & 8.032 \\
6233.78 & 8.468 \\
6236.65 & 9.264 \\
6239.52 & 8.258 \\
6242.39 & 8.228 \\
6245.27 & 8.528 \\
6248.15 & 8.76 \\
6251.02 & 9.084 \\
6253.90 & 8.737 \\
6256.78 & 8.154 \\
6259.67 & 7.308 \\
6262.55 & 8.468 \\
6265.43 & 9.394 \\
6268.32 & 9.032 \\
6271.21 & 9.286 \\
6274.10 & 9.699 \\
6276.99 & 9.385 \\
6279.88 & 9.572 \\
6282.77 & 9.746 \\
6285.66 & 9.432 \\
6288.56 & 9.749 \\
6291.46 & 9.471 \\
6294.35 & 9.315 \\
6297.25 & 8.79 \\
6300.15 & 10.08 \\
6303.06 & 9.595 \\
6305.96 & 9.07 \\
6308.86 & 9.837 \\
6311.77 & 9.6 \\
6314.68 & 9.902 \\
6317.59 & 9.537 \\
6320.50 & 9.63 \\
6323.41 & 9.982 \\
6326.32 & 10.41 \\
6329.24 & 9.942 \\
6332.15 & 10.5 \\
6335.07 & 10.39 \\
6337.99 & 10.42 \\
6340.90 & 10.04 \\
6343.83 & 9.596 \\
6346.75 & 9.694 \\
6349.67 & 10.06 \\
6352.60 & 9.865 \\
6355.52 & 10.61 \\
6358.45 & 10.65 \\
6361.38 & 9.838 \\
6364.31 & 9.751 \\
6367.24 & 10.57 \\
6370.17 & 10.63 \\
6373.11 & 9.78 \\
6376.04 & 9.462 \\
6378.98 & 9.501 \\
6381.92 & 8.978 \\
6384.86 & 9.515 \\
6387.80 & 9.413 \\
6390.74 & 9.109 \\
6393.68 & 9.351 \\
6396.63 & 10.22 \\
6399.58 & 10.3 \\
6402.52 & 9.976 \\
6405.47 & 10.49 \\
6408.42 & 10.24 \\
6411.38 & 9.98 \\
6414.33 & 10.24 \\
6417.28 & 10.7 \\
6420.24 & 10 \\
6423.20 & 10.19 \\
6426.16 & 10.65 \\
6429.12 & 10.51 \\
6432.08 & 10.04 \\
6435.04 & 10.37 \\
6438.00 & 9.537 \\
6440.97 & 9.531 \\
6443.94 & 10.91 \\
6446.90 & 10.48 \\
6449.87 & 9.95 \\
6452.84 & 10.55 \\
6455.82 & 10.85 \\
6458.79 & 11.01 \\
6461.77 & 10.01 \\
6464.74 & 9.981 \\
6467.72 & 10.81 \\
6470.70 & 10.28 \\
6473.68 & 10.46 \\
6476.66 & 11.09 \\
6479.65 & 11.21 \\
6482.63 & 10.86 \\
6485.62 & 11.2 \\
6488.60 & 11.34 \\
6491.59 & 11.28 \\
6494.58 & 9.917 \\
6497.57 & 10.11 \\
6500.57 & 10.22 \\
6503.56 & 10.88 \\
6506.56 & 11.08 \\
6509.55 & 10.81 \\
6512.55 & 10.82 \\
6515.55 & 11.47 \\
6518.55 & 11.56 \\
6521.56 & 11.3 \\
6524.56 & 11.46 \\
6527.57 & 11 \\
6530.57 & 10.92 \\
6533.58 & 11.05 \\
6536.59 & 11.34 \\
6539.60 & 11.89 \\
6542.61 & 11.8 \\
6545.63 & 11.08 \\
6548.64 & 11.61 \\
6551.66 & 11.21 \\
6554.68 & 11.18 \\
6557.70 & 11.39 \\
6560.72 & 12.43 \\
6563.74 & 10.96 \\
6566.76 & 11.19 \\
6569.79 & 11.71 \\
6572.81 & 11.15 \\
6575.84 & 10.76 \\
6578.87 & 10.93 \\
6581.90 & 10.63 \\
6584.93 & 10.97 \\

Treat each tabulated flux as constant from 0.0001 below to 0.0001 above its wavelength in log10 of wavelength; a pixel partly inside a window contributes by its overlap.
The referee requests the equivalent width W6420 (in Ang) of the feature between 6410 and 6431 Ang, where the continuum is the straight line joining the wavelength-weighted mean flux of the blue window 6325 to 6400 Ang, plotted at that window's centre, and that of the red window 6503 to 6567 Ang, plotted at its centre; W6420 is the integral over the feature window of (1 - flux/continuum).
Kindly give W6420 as 0.2 Ang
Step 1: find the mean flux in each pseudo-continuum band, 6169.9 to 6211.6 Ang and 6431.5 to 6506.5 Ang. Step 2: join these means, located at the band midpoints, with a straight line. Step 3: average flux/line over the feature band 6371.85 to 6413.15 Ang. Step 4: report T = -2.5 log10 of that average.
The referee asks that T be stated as 0.039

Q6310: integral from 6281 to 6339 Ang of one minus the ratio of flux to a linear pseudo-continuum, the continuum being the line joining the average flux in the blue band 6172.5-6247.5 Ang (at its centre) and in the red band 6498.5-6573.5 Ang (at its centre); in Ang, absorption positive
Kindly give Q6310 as -1.5 Ang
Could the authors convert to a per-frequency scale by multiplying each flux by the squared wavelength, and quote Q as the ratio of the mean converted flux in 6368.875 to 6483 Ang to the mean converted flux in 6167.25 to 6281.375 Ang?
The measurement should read 1.24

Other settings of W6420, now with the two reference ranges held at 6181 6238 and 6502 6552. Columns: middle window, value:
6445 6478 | 0.8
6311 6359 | -1.3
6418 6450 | 1.0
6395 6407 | 0.1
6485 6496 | 0.1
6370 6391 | 1.3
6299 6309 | -0.1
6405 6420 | 0.1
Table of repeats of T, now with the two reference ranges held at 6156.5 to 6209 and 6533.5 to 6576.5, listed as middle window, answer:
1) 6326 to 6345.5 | -0.04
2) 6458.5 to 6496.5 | 0.01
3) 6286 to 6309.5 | 0.01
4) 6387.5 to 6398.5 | 0.07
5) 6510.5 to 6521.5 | -0.01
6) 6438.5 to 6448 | 0.04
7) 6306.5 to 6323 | 0.00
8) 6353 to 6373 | -0.03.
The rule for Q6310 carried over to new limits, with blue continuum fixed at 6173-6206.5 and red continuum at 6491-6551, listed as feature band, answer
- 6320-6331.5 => -0.3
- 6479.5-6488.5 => -0.2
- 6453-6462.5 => 0.0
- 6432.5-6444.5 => 0.6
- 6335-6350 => -0.1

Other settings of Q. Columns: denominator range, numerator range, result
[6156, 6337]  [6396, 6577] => 1.29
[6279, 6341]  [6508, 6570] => 1.25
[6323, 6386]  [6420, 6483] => 1.07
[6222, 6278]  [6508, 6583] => 1.42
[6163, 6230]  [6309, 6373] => 1.21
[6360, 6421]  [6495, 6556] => 1.17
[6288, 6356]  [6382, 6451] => 1.05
